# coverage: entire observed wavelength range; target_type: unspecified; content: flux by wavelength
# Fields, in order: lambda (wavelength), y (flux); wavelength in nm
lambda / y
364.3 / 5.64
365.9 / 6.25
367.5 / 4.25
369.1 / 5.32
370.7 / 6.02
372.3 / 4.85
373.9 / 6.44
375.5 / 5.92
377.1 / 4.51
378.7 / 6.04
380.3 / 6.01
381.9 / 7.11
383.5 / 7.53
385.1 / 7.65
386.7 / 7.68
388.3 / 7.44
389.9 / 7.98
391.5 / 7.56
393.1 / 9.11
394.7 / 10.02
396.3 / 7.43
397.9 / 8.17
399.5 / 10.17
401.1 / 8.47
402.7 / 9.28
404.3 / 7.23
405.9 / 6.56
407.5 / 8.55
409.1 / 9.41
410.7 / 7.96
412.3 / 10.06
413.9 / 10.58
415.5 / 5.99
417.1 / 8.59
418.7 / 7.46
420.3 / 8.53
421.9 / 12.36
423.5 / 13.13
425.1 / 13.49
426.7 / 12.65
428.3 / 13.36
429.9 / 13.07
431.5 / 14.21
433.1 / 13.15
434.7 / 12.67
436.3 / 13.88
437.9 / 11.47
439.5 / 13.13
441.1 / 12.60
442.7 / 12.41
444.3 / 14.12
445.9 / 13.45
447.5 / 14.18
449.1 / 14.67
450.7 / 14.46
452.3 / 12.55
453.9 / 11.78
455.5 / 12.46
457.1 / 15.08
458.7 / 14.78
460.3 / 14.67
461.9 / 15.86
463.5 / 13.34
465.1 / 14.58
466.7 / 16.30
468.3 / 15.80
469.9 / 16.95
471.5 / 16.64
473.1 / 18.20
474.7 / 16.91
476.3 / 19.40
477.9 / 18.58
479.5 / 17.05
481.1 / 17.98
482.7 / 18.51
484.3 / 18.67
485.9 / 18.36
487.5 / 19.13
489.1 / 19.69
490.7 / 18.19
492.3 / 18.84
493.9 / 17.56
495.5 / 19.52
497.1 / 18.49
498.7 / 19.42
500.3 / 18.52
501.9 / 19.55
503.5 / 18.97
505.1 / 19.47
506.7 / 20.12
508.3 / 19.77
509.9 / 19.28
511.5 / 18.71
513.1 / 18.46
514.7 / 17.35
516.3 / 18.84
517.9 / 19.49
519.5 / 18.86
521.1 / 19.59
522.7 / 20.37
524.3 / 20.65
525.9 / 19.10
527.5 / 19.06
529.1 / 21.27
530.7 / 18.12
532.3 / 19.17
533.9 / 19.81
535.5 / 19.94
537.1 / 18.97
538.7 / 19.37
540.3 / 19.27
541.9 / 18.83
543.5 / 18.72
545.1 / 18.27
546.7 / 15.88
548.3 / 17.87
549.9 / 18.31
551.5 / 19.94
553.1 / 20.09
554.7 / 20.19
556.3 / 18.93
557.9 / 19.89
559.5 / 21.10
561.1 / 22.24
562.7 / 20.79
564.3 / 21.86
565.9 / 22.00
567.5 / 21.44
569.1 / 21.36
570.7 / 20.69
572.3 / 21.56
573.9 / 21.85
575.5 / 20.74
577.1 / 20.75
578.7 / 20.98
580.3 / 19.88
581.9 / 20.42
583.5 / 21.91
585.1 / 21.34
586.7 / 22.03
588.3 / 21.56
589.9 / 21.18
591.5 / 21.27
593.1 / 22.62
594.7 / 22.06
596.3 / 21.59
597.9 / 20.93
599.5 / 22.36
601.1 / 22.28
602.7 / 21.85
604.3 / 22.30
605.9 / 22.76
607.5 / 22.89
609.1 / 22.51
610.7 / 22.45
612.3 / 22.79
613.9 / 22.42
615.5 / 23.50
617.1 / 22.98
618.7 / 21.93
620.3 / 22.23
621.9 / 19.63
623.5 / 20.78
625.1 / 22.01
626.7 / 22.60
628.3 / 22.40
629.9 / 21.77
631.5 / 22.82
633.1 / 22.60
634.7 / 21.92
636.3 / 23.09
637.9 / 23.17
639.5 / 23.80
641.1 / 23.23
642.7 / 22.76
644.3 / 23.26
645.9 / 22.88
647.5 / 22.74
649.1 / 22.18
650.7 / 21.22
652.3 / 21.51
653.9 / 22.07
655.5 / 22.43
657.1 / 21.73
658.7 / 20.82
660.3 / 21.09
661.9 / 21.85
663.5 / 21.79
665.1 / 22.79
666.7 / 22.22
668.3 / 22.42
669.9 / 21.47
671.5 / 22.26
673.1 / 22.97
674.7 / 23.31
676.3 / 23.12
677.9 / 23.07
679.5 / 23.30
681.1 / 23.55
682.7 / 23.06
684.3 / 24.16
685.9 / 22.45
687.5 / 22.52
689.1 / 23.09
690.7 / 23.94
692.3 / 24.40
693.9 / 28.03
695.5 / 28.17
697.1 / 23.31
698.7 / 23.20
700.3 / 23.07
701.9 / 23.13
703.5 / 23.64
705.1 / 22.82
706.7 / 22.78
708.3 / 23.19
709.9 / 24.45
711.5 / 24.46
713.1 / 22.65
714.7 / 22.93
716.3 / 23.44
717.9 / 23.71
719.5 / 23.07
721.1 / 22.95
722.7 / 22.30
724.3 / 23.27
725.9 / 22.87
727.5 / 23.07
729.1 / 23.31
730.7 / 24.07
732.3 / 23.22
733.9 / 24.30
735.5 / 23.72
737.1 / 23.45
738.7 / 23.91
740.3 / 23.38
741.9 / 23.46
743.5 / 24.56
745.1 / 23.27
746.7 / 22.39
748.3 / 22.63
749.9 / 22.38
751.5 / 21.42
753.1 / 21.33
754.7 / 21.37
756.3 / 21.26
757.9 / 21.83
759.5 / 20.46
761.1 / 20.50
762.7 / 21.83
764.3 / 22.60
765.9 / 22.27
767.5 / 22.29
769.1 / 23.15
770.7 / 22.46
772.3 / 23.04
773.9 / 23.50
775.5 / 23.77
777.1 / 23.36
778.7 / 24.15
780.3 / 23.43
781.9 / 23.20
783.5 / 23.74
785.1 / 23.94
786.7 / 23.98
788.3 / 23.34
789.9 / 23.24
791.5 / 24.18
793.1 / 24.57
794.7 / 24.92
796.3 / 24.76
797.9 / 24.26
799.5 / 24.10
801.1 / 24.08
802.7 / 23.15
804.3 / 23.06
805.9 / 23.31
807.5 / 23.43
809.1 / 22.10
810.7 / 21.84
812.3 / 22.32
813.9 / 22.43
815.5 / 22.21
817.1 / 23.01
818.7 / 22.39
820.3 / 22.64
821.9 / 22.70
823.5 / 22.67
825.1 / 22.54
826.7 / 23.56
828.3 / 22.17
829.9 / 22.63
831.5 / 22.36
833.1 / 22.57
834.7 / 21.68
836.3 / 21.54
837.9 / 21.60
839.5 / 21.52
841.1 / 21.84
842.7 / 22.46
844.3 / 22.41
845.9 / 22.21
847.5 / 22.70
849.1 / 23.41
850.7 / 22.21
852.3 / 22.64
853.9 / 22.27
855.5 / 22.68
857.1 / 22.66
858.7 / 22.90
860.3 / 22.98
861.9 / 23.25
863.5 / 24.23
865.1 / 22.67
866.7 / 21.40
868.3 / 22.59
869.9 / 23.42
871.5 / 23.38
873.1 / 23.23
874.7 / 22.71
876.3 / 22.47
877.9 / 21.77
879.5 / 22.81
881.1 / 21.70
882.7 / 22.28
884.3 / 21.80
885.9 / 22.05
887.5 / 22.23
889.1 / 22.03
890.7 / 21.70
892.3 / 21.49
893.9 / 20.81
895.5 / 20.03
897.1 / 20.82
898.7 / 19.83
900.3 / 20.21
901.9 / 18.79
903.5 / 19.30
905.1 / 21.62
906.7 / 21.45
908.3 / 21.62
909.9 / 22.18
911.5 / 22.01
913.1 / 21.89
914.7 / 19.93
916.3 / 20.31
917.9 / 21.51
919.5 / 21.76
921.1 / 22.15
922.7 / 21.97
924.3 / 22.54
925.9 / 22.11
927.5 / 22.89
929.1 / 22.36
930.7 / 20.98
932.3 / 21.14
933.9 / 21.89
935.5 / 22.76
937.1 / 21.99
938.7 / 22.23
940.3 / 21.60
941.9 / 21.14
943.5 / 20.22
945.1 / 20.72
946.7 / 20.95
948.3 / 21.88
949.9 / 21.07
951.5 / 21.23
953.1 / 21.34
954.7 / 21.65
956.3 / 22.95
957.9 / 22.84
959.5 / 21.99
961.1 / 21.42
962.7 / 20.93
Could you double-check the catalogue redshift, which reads 0.06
